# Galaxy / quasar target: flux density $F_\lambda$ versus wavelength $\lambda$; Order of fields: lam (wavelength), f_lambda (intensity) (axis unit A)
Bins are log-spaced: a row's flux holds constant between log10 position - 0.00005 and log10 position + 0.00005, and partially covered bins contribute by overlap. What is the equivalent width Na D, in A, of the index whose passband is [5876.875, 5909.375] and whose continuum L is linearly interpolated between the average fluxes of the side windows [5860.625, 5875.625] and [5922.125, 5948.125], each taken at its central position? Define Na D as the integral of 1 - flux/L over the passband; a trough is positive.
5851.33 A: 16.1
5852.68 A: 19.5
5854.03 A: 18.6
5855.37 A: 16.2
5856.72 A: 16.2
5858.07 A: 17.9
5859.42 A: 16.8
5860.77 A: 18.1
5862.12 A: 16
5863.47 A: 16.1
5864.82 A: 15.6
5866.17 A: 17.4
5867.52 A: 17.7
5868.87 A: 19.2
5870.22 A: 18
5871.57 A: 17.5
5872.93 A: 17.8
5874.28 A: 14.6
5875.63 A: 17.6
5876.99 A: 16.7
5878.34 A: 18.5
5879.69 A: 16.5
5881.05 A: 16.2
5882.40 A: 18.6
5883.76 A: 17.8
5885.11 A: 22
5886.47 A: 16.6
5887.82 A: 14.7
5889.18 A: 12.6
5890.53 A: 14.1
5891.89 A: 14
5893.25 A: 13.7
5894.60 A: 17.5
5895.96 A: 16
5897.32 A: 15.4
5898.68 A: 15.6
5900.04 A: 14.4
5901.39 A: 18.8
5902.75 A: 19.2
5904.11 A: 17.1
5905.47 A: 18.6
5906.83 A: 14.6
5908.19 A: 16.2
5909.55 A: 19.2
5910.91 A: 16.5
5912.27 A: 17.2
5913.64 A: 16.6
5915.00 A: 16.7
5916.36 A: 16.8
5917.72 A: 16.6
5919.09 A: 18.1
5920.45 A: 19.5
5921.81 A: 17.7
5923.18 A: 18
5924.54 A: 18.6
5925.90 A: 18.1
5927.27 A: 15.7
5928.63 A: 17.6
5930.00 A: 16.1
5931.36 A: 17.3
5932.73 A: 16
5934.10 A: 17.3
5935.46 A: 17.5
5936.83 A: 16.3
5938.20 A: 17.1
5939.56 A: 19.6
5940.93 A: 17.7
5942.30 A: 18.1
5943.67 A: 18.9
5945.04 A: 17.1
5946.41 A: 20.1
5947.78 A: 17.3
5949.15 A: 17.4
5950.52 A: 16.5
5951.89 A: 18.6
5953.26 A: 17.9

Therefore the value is 1.43 A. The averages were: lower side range 17.1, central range 16.5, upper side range 17.6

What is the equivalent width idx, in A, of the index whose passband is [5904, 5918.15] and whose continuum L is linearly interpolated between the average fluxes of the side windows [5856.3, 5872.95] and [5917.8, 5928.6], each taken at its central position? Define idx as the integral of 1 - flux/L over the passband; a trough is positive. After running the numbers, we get 0.7 A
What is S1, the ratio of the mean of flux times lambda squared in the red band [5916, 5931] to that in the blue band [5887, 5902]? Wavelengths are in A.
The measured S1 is 1.2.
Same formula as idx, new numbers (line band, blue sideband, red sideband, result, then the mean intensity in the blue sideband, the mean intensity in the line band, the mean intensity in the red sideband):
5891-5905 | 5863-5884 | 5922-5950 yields 0.96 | 17.2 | 16.2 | 17.6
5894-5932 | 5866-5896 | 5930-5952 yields 0.17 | 16.8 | 17.1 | 17.6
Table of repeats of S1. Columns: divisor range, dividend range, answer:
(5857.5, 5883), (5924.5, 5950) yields 1.04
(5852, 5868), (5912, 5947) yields 1.05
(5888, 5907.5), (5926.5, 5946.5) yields 1.12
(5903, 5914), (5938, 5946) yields 1.08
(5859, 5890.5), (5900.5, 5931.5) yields 1.04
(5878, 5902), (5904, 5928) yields 1.08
